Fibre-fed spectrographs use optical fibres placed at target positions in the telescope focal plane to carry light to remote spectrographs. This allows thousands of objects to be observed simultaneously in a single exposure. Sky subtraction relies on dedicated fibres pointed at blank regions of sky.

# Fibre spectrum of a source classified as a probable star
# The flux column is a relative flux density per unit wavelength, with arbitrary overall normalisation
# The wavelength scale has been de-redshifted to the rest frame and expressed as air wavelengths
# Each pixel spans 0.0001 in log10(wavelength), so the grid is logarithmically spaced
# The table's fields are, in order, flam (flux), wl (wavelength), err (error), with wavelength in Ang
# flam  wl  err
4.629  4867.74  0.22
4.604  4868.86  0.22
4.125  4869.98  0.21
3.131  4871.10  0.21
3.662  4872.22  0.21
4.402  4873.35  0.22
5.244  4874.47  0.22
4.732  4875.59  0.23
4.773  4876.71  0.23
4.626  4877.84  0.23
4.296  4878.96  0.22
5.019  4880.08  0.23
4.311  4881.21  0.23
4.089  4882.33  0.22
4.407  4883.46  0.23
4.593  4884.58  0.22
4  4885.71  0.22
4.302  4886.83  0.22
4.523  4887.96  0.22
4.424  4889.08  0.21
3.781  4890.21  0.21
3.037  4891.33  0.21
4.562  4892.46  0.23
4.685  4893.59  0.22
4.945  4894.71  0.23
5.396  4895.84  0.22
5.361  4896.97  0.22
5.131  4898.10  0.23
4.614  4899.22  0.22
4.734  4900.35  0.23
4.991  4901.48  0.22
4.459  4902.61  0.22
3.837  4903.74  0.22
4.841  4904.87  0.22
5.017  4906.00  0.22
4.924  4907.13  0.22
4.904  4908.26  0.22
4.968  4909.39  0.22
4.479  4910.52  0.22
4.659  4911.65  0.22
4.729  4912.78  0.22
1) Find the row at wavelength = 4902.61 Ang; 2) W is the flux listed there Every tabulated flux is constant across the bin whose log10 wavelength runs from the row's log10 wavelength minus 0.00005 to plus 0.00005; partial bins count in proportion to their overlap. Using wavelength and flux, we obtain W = 4.459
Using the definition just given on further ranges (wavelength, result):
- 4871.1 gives 3.131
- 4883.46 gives 4.407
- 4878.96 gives 4.296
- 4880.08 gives 5.019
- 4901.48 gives 4.991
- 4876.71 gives 4.773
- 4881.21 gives 4.311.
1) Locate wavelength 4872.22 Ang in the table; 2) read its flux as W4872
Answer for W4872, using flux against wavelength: 3.662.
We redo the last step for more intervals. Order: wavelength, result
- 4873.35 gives 4.402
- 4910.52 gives 4.479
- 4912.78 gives 4.729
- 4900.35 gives 4.734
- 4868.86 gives 4.604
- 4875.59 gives 4.732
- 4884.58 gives 4.593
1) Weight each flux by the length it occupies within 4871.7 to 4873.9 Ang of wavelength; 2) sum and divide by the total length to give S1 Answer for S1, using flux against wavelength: 4.02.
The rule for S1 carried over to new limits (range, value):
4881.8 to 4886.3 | 4.27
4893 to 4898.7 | 5.1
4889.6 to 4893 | 3.79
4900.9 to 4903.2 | 4.71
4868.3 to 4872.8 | 3.88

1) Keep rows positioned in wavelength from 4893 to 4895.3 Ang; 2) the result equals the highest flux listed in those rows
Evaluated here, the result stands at 4.945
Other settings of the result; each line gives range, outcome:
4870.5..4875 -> 5.244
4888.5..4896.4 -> 5.396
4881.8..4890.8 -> 4.593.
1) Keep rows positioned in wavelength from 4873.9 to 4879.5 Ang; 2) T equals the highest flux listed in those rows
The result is 5.244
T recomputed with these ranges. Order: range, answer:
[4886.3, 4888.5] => 4.523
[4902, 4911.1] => 5.017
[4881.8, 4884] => 4.407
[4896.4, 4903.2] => 5.361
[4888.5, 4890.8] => 4.424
